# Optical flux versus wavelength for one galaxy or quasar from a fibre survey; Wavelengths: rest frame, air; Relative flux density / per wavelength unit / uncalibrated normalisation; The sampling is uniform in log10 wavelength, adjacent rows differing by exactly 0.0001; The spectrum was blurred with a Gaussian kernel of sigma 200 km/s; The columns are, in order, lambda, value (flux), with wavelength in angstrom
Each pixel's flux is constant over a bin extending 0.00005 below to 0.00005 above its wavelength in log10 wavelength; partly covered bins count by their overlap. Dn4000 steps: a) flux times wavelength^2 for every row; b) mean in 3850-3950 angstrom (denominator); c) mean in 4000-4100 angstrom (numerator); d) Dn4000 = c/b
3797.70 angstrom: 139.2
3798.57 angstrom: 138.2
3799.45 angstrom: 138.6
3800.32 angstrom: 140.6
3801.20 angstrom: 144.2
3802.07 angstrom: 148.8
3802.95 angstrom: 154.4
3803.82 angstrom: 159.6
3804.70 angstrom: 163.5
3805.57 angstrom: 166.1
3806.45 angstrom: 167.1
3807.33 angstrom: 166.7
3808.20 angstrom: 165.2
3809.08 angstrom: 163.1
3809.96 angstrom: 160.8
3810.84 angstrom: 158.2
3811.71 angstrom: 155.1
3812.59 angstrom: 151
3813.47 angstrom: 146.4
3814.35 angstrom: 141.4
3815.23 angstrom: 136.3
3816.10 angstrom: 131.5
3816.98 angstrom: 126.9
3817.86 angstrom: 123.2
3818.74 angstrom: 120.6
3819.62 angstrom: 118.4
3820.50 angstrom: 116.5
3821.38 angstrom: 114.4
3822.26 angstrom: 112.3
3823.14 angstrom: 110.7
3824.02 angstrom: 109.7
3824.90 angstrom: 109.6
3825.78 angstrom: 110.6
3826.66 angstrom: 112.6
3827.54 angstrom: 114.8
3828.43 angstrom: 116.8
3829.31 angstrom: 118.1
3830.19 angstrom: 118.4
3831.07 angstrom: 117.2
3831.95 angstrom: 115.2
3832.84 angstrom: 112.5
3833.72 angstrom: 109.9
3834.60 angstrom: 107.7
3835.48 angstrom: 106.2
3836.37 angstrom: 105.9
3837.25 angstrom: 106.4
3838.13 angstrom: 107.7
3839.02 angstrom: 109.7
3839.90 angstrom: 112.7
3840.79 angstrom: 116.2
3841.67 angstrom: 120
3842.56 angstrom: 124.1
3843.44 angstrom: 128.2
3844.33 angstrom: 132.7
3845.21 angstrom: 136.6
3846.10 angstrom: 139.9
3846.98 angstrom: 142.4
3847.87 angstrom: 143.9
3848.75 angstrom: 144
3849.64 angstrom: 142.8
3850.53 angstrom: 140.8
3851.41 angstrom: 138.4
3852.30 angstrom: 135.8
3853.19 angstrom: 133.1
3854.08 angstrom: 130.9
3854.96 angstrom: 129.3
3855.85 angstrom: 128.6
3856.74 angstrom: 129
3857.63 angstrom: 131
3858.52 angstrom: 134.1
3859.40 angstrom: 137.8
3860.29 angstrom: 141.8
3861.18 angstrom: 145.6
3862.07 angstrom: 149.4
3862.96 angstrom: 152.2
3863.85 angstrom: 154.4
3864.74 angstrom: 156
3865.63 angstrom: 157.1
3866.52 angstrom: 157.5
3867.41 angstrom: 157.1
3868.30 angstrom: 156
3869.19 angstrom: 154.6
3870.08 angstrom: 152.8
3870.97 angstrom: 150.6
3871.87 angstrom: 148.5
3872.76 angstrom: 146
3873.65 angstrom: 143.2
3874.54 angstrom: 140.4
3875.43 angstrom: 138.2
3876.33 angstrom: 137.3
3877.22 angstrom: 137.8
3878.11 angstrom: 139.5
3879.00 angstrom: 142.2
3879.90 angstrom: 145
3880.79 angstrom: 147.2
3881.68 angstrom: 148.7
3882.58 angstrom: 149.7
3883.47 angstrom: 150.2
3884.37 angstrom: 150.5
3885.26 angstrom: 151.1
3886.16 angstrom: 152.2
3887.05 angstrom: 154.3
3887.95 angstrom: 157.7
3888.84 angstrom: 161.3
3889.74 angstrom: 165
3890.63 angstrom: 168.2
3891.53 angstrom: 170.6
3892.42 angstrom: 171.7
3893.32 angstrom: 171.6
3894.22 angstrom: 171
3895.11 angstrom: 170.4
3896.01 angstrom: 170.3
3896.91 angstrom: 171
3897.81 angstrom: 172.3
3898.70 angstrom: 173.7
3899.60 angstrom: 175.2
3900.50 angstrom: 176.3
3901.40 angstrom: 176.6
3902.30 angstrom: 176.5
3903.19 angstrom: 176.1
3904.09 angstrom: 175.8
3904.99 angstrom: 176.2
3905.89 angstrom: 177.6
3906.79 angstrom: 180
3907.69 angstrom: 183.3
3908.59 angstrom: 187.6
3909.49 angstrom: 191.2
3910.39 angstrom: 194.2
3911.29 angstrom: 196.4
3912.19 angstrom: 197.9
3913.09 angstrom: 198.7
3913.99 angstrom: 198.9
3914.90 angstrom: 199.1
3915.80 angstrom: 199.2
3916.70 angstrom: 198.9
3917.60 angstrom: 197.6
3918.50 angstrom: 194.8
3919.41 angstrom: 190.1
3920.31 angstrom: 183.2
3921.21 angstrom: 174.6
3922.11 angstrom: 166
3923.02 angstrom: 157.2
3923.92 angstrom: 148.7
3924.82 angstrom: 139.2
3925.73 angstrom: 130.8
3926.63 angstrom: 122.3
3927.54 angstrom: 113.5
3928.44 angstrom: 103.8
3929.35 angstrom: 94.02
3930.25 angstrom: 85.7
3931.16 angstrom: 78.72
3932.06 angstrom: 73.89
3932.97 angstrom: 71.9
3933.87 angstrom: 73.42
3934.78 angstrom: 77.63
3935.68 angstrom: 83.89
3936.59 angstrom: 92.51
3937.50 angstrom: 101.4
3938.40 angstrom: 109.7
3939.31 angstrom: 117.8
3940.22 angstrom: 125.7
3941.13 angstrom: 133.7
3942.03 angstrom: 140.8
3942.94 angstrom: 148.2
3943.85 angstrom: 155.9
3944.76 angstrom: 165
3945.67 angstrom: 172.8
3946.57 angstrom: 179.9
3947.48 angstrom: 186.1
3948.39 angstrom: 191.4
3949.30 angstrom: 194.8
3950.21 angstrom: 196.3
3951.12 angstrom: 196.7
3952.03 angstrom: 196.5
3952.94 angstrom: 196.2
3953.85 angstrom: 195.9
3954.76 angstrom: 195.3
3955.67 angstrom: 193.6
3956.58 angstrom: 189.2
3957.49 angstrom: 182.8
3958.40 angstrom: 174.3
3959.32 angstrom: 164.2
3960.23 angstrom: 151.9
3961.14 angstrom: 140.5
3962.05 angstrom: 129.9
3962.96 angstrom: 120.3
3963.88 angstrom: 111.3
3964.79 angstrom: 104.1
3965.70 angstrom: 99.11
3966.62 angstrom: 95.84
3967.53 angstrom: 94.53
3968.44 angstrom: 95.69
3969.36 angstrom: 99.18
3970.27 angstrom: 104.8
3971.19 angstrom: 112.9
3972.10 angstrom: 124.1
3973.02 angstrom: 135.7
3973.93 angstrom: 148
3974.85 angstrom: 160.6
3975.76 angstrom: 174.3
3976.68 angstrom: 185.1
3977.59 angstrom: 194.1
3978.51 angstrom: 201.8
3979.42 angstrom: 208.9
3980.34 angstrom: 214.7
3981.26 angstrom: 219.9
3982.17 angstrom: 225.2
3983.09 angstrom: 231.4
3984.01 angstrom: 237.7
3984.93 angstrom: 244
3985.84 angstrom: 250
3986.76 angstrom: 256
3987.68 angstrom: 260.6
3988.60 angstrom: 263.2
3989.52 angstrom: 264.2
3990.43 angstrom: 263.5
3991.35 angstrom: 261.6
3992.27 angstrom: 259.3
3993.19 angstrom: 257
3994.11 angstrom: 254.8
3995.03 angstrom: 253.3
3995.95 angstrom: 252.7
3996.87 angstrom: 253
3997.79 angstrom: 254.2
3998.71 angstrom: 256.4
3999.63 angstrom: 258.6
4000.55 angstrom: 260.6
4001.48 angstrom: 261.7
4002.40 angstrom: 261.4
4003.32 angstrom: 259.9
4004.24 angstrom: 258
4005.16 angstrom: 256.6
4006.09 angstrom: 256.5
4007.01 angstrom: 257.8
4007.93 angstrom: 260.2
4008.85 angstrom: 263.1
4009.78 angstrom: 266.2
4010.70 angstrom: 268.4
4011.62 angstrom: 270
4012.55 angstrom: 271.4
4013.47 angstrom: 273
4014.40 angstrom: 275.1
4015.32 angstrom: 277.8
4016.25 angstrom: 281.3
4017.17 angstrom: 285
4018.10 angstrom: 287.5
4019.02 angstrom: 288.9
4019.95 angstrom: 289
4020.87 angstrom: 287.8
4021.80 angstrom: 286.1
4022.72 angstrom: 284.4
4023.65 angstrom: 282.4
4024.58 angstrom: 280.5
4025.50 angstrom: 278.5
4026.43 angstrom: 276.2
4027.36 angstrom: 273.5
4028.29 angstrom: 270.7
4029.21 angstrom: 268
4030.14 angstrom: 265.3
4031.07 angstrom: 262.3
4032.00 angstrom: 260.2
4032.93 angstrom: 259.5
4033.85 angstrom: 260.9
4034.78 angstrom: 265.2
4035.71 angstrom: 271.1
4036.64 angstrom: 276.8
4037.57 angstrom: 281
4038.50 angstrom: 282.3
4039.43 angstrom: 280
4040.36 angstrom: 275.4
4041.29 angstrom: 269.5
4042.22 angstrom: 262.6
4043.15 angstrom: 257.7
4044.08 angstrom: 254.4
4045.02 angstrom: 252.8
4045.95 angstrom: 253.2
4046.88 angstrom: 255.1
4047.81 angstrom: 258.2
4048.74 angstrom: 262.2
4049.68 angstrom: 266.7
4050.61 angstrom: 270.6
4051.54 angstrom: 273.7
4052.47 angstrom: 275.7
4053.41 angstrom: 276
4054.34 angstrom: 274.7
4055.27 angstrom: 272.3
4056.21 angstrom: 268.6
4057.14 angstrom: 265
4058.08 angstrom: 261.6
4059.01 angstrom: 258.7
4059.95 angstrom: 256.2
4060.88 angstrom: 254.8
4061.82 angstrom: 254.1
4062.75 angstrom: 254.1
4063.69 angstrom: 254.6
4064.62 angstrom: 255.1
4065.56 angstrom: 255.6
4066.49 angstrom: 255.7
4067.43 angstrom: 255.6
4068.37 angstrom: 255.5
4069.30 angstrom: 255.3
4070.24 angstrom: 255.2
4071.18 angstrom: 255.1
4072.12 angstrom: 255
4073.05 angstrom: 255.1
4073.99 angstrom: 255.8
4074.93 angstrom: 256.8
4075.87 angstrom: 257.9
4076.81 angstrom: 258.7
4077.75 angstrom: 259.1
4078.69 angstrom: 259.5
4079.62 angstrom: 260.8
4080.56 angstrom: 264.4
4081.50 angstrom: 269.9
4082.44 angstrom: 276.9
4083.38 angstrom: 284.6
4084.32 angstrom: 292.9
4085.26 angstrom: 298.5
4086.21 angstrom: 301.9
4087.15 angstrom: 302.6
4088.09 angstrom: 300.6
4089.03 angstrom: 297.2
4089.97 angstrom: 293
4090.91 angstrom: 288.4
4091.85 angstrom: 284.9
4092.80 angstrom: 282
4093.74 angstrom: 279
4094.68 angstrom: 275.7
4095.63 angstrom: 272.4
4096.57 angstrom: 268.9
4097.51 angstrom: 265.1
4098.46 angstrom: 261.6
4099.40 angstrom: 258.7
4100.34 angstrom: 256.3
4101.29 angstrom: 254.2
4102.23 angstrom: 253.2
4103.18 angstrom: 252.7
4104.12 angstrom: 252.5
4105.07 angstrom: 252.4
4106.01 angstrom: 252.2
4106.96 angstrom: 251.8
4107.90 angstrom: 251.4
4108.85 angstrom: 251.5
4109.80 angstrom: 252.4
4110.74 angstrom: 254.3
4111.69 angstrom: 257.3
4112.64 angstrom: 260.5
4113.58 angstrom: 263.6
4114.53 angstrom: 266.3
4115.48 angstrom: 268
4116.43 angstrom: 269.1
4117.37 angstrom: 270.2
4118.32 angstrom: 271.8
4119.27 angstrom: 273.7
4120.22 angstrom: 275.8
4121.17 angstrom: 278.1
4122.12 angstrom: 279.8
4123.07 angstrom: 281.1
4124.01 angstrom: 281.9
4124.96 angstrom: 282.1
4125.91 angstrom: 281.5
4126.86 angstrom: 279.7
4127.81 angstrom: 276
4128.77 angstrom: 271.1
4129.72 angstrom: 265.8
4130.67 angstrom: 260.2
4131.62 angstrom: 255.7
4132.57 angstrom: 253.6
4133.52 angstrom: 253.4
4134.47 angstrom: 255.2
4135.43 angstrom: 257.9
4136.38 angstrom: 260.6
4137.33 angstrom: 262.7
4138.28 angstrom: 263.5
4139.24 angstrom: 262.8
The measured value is 1.9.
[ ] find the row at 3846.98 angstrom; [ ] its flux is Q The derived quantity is 142.4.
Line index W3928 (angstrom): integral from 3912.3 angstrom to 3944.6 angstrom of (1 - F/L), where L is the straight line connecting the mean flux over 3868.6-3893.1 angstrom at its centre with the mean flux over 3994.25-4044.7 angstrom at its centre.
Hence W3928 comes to 8.9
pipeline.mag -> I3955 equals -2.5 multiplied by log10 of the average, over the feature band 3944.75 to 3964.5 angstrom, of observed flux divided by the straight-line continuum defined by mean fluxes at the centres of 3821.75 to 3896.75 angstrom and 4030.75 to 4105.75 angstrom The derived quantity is 0.13 mag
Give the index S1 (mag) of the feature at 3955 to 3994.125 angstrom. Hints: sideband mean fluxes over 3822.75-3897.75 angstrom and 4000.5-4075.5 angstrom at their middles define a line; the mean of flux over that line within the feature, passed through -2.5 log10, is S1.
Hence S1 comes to 0.22 mag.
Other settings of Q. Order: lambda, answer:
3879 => 142.2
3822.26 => 112.3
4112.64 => 260.5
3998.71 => 256.4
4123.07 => 281.1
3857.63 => 131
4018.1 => 287.5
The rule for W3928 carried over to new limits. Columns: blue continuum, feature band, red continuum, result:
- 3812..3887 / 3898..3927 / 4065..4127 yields -2.0 angstrom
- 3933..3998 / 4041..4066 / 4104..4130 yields -3.7 angstrom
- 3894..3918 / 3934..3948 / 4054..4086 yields 4.8 angstrom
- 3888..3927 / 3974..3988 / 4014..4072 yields 0.7 angstrom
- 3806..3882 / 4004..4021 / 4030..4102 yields -2.7 angstrom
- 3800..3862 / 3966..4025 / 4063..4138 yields -5.0 angstrom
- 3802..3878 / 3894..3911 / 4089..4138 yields -1.3 angstrom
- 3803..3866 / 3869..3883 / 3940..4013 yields 0.7 angstrom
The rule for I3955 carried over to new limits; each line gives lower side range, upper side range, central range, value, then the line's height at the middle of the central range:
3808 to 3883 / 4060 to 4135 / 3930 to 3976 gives 0.35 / 190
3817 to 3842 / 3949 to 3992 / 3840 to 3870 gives -0.12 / 126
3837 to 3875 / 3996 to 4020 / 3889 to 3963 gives 0.21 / 197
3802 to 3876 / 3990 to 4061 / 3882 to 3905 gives 0.05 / 174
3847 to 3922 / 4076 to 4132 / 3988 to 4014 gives -0.19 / 219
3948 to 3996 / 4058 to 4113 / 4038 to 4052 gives -0.12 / 237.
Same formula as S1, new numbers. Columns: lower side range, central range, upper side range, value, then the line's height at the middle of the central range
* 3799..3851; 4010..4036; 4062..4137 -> -0.20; 229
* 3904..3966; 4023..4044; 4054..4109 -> -0.18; 229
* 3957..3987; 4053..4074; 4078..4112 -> -0.07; 243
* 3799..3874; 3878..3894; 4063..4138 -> 0.03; 160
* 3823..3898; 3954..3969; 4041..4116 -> 0.36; 197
